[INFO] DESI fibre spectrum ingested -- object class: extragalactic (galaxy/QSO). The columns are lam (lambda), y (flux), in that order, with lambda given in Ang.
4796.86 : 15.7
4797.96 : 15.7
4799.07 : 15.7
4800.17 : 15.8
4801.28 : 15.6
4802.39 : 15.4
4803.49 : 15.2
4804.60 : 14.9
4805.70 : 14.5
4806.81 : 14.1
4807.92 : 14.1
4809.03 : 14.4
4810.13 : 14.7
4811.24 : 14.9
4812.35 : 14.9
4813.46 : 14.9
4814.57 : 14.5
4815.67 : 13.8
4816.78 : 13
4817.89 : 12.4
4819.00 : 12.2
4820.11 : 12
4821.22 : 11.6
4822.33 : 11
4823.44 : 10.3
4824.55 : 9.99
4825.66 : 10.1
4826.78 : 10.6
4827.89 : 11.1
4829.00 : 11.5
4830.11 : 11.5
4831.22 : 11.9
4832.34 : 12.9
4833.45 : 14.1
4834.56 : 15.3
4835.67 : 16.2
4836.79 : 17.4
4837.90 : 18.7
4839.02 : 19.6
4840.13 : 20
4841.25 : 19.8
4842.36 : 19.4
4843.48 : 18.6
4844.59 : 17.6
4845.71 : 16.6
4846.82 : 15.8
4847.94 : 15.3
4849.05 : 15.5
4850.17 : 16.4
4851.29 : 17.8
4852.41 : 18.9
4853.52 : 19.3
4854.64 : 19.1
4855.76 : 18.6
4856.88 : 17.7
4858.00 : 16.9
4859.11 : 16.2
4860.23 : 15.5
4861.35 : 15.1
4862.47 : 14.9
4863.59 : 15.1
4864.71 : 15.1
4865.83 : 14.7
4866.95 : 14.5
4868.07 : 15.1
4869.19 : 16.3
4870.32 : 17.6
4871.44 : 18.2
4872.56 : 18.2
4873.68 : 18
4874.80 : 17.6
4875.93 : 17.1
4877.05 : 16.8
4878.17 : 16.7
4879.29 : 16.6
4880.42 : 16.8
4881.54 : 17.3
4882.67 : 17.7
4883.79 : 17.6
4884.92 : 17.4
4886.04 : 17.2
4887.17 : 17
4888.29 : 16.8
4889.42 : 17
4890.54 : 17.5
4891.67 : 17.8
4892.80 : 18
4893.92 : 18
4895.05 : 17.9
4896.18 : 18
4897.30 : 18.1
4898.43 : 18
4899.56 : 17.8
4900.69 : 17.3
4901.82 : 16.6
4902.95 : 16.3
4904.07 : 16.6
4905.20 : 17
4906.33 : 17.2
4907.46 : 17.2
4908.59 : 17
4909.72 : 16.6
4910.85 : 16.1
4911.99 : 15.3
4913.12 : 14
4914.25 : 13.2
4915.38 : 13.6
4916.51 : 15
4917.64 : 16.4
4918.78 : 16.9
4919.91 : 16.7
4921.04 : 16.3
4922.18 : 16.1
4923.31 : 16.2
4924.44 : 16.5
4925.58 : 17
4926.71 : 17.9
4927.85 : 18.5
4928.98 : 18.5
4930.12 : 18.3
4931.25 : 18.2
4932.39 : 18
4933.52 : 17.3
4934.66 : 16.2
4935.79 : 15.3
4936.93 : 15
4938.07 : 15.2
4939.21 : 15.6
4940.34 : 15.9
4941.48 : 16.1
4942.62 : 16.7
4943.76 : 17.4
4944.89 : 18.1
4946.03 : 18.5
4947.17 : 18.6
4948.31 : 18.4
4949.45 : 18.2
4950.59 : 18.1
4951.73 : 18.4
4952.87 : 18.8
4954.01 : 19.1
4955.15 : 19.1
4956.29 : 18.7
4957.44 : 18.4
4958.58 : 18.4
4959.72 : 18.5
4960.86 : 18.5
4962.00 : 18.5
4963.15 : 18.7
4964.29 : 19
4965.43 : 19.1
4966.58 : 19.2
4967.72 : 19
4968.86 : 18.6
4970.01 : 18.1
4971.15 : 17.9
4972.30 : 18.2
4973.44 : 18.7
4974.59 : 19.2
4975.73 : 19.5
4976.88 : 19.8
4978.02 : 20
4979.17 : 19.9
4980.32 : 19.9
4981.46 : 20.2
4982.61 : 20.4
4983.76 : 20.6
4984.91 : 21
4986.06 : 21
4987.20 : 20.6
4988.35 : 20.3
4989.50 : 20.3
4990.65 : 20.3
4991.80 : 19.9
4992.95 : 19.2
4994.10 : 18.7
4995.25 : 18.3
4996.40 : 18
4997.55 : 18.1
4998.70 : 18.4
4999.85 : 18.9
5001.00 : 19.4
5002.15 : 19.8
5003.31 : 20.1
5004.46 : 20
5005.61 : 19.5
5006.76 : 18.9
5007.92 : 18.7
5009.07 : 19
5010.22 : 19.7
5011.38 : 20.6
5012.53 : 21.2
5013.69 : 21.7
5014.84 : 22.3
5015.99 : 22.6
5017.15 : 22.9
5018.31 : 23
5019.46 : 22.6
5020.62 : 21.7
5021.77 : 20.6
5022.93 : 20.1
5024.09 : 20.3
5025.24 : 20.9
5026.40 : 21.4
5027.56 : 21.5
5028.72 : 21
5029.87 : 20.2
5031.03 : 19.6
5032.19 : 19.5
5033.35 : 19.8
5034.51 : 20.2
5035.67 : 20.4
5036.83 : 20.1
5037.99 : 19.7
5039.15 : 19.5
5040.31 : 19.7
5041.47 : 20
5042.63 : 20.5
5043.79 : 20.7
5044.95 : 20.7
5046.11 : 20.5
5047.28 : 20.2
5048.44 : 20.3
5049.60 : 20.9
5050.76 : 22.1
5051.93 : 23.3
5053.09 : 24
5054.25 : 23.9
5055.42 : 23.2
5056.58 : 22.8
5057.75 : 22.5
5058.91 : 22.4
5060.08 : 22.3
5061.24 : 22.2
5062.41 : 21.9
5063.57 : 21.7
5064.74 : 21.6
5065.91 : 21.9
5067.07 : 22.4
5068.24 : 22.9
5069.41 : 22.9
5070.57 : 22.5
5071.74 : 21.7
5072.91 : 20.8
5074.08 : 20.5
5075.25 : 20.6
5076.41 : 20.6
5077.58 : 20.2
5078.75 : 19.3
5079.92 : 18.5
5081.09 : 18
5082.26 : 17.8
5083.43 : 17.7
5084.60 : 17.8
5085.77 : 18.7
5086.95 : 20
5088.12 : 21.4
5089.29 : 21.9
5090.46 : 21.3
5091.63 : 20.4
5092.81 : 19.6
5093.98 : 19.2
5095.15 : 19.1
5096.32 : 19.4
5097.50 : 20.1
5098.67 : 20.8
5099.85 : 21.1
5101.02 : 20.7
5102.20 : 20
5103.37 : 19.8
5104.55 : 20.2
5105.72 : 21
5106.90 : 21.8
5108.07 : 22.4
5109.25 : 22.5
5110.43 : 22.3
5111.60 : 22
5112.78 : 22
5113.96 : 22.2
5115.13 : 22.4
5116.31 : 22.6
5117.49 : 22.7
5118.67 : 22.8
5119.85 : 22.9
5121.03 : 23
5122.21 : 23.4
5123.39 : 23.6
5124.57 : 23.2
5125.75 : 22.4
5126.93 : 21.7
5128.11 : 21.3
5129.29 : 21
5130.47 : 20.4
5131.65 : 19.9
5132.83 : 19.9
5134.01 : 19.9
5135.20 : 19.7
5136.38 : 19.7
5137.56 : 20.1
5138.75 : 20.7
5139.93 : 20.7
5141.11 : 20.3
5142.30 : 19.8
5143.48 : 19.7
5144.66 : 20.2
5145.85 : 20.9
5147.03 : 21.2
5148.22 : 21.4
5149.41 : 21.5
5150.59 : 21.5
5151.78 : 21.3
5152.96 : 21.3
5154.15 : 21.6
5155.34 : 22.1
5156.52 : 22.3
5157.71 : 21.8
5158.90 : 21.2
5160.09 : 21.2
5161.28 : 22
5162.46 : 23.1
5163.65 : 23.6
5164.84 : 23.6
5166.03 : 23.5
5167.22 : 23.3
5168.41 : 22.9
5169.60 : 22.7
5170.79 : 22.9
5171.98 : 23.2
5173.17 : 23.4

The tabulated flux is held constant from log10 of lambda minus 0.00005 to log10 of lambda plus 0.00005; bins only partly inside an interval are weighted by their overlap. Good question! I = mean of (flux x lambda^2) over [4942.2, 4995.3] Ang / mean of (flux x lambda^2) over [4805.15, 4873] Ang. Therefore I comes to 1.3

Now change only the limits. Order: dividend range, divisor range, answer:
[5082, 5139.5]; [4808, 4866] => 1.55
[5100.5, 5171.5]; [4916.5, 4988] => 1.28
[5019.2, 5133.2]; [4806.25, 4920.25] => 1.44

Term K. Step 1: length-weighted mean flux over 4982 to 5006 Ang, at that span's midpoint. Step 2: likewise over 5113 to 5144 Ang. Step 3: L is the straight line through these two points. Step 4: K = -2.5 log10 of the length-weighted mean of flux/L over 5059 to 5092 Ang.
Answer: -0.001 mag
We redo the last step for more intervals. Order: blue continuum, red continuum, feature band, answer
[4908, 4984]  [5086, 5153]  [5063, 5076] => -0.08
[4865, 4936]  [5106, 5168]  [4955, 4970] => -0.03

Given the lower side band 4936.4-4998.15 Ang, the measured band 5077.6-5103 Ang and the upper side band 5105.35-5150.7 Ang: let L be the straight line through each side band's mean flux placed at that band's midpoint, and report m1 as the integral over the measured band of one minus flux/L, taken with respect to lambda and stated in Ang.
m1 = 1.4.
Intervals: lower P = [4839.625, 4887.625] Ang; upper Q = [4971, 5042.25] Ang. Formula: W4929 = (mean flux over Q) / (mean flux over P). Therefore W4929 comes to 1.2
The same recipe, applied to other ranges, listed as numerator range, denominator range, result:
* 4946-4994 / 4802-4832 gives 1.49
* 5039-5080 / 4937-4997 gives 1.15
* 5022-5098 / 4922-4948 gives 1.22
